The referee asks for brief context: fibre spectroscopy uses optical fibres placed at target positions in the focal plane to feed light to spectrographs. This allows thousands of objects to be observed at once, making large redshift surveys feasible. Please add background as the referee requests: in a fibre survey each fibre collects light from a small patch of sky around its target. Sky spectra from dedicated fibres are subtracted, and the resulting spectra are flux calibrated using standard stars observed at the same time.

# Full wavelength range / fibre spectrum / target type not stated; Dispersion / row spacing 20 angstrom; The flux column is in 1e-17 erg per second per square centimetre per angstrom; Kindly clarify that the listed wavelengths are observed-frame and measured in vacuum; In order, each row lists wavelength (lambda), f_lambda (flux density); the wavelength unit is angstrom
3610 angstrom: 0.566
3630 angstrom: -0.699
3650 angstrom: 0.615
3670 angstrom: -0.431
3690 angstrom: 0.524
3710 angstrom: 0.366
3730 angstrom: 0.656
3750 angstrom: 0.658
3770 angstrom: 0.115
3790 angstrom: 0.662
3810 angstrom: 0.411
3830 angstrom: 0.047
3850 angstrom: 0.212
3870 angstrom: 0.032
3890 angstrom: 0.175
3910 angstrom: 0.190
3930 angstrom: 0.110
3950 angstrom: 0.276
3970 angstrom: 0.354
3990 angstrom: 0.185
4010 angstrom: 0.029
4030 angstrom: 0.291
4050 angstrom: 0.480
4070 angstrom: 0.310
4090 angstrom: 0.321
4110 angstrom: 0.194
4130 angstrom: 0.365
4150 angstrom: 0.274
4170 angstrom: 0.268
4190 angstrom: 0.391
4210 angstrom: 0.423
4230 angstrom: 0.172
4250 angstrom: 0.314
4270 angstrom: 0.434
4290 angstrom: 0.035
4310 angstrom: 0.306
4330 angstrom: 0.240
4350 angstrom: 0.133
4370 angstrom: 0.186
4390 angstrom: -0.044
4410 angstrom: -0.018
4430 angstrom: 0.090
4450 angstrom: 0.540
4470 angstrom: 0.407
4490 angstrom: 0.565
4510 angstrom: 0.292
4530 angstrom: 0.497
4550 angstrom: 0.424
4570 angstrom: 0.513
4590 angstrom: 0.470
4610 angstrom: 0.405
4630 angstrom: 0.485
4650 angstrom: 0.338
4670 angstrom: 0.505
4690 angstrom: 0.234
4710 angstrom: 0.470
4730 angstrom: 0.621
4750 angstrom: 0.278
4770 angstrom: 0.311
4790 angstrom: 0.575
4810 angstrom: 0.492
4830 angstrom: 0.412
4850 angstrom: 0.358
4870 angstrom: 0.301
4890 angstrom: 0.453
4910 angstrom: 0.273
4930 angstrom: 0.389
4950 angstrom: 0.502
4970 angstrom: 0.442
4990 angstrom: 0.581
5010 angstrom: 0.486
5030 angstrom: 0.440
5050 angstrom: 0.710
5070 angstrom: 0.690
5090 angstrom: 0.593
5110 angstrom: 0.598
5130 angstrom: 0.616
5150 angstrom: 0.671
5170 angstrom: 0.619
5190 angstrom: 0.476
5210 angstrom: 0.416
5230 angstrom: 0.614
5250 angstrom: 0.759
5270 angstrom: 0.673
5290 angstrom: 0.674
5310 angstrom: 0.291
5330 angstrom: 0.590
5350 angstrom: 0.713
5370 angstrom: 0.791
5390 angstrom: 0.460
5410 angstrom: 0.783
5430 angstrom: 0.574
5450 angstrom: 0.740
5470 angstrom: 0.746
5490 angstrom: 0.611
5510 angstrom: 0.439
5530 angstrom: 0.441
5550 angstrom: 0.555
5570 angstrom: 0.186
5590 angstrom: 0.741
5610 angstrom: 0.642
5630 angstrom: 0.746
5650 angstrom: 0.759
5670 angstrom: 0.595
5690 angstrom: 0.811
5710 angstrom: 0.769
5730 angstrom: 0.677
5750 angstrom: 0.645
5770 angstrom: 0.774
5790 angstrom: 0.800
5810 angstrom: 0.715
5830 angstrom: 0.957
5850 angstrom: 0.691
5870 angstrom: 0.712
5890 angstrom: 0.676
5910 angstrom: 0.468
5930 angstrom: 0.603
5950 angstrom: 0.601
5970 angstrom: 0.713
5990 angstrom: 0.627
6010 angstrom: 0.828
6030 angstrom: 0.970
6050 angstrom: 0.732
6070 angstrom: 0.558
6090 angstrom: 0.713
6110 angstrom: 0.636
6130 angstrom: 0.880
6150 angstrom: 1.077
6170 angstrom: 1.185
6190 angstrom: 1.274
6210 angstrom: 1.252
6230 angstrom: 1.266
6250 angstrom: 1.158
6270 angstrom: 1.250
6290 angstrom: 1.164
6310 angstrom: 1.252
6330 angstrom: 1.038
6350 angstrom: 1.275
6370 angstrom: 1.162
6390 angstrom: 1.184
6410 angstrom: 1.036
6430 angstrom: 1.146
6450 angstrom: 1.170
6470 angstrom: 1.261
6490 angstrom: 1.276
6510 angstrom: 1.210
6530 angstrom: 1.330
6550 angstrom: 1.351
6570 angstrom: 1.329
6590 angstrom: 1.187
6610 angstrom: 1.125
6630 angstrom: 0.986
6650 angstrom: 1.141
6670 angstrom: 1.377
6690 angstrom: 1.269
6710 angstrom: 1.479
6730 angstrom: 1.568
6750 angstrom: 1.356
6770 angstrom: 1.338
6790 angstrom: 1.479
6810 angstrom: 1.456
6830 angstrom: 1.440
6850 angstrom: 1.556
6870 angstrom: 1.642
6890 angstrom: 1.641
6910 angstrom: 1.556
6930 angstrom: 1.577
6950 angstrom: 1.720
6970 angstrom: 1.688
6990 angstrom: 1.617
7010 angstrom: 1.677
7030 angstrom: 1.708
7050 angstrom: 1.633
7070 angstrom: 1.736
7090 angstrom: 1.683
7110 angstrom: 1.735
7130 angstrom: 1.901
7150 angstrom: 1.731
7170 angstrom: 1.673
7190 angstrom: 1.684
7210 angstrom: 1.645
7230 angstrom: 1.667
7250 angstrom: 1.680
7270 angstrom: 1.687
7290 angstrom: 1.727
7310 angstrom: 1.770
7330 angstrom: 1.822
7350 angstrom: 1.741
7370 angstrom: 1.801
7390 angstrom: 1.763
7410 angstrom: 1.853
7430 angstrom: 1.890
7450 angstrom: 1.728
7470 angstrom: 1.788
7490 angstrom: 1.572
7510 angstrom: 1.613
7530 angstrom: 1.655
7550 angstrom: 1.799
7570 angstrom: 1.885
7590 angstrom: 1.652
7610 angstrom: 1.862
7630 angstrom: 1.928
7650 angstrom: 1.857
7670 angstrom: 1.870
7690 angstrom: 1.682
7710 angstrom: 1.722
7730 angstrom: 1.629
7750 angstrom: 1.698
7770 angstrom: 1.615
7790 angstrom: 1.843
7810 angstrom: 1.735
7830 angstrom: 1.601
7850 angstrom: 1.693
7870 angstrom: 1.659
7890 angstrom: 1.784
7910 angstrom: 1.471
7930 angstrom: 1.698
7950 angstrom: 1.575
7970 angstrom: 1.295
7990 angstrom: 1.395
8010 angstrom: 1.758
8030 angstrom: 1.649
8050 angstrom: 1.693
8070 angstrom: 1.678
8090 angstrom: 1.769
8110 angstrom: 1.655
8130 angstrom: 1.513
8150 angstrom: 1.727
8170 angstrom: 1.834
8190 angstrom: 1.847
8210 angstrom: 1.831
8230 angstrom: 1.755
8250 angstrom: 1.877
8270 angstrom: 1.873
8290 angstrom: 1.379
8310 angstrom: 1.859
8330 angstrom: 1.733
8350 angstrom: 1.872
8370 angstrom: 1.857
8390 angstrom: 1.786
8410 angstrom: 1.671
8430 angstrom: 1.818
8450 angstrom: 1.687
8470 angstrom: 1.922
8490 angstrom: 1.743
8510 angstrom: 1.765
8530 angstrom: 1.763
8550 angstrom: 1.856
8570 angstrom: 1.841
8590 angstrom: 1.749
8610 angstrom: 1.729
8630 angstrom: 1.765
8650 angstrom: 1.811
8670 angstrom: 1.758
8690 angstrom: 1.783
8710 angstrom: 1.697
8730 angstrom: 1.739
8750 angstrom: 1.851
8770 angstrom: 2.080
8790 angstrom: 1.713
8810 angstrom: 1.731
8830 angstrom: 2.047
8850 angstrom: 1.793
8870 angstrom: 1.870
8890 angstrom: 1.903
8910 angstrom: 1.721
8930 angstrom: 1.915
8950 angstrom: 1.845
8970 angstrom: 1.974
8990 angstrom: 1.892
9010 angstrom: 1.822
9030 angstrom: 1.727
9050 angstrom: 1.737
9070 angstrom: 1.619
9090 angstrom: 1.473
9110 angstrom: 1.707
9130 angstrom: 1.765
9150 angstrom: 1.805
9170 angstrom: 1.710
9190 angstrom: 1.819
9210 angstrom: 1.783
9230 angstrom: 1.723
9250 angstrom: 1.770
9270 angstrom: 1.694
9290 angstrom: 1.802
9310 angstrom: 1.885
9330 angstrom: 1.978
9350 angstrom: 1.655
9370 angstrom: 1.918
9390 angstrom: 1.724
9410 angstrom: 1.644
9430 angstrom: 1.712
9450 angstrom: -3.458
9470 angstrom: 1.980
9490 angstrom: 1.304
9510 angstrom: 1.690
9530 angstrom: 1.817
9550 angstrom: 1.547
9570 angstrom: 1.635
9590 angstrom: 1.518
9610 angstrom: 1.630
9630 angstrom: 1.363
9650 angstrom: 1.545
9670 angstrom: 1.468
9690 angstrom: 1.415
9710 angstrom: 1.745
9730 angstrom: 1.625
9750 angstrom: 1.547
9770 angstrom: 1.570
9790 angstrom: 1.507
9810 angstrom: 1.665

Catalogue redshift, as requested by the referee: 0.541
